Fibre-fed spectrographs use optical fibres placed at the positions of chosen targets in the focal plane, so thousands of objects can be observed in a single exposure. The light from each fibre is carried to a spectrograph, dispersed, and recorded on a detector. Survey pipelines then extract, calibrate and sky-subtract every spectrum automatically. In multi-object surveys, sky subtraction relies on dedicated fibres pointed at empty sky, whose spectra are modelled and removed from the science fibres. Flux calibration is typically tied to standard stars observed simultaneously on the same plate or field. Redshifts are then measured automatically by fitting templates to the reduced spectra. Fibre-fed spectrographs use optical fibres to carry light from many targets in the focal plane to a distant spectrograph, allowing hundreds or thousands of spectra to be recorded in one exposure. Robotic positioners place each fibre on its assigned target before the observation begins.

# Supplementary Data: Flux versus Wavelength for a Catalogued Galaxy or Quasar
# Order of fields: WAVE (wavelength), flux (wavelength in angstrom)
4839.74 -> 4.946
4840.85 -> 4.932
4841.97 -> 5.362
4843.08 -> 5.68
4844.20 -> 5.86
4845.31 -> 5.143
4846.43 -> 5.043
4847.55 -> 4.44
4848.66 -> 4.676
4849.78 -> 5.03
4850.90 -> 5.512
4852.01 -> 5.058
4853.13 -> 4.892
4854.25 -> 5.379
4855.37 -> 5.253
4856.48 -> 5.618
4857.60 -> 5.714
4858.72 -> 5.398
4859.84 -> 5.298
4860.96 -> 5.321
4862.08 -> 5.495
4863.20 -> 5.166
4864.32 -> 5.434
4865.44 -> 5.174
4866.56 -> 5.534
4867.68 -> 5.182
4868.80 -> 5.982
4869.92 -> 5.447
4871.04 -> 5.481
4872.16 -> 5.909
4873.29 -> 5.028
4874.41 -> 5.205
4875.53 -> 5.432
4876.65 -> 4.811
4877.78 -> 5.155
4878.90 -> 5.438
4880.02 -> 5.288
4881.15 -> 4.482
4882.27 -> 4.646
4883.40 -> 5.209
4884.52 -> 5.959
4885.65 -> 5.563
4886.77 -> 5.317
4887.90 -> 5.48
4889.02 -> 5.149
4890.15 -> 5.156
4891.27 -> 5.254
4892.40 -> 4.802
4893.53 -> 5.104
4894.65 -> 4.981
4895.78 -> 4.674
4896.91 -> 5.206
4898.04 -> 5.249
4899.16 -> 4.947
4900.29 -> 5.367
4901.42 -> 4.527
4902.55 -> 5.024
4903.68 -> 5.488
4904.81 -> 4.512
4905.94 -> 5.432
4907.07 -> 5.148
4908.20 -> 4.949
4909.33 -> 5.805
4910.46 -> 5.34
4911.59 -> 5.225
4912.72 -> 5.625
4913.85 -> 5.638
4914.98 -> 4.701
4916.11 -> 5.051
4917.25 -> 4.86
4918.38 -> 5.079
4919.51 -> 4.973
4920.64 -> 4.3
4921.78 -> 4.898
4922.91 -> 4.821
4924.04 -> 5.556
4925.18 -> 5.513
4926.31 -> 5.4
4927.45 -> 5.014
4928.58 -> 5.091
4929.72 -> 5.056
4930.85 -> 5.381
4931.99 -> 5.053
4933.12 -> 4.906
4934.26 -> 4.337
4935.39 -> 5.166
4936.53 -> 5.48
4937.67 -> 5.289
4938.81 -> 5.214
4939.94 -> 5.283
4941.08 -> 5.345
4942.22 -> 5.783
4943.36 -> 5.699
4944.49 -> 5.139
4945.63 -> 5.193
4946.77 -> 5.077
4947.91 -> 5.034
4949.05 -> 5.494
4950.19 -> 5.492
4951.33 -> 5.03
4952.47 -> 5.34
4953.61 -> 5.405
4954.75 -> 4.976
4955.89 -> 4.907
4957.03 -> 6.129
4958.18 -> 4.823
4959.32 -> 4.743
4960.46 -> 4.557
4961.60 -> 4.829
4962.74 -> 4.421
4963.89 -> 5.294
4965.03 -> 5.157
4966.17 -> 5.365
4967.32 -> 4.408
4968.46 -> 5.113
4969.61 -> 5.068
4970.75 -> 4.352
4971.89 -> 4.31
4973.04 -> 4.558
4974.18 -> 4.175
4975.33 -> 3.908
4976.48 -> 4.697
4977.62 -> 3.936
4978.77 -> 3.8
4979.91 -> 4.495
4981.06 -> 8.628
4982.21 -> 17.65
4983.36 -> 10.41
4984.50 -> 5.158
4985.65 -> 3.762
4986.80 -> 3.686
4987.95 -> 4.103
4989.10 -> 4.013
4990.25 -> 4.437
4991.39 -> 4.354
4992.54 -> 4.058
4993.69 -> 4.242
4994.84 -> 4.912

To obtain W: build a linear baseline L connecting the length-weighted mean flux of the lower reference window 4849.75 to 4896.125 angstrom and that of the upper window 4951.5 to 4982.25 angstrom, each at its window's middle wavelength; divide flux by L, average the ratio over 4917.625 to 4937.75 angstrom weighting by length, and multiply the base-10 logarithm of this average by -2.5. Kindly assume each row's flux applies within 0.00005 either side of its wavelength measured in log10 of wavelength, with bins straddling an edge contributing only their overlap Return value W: 0.030 mag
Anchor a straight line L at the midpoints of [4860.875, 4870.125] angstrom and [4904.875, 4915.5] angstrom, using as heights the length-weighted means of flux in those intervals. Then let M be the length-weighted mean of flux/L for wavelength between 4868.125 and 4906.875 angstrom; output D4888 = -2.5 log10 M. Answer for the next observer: 0.03 mag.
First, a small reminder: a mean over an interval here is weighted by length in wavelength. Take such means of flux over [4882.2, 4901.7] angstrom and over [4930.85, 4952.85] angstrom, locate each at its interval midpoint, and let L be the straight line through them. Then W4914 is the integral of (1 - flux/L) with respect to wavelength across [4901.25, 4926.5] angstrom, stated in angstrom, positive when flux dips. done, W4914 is 0.3 angstrom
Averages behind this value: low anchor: 5.16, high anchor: 5.23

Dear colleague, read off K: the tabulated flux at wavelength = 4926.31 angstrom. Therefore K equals 5.4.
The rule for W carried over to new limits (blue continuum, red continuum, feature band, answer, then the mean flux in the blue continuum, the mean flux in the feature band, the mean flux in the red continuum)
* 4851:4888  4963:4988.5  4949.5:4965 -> 0.086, 5.33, 5.08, 5.53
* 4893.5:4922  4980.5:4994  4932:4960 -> 0.085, 5.08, 5.21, 6.24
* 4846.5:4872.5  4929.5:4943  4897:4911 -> 0.021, 5.31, 5.15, 5.2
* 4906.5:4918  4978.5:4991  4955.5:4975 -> 0.253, 5.23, 4.82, 6.41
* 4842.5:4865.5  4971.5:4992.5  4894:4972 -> 0.067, 5.27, 5.11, 5.53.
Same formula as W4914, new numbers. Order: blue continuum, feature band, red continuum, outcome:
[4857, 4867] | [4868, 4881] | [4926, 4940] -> -0.01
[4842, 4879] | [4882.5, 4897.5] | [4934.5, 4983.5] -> 0.38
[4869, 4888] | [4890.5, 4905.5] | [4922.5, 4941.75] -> 0.67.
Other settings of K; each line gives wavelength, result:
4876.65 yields 4.811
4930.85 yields 5.381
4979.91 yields 4.495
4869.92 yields 5.447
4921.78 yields 4.898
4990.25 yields 4.437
